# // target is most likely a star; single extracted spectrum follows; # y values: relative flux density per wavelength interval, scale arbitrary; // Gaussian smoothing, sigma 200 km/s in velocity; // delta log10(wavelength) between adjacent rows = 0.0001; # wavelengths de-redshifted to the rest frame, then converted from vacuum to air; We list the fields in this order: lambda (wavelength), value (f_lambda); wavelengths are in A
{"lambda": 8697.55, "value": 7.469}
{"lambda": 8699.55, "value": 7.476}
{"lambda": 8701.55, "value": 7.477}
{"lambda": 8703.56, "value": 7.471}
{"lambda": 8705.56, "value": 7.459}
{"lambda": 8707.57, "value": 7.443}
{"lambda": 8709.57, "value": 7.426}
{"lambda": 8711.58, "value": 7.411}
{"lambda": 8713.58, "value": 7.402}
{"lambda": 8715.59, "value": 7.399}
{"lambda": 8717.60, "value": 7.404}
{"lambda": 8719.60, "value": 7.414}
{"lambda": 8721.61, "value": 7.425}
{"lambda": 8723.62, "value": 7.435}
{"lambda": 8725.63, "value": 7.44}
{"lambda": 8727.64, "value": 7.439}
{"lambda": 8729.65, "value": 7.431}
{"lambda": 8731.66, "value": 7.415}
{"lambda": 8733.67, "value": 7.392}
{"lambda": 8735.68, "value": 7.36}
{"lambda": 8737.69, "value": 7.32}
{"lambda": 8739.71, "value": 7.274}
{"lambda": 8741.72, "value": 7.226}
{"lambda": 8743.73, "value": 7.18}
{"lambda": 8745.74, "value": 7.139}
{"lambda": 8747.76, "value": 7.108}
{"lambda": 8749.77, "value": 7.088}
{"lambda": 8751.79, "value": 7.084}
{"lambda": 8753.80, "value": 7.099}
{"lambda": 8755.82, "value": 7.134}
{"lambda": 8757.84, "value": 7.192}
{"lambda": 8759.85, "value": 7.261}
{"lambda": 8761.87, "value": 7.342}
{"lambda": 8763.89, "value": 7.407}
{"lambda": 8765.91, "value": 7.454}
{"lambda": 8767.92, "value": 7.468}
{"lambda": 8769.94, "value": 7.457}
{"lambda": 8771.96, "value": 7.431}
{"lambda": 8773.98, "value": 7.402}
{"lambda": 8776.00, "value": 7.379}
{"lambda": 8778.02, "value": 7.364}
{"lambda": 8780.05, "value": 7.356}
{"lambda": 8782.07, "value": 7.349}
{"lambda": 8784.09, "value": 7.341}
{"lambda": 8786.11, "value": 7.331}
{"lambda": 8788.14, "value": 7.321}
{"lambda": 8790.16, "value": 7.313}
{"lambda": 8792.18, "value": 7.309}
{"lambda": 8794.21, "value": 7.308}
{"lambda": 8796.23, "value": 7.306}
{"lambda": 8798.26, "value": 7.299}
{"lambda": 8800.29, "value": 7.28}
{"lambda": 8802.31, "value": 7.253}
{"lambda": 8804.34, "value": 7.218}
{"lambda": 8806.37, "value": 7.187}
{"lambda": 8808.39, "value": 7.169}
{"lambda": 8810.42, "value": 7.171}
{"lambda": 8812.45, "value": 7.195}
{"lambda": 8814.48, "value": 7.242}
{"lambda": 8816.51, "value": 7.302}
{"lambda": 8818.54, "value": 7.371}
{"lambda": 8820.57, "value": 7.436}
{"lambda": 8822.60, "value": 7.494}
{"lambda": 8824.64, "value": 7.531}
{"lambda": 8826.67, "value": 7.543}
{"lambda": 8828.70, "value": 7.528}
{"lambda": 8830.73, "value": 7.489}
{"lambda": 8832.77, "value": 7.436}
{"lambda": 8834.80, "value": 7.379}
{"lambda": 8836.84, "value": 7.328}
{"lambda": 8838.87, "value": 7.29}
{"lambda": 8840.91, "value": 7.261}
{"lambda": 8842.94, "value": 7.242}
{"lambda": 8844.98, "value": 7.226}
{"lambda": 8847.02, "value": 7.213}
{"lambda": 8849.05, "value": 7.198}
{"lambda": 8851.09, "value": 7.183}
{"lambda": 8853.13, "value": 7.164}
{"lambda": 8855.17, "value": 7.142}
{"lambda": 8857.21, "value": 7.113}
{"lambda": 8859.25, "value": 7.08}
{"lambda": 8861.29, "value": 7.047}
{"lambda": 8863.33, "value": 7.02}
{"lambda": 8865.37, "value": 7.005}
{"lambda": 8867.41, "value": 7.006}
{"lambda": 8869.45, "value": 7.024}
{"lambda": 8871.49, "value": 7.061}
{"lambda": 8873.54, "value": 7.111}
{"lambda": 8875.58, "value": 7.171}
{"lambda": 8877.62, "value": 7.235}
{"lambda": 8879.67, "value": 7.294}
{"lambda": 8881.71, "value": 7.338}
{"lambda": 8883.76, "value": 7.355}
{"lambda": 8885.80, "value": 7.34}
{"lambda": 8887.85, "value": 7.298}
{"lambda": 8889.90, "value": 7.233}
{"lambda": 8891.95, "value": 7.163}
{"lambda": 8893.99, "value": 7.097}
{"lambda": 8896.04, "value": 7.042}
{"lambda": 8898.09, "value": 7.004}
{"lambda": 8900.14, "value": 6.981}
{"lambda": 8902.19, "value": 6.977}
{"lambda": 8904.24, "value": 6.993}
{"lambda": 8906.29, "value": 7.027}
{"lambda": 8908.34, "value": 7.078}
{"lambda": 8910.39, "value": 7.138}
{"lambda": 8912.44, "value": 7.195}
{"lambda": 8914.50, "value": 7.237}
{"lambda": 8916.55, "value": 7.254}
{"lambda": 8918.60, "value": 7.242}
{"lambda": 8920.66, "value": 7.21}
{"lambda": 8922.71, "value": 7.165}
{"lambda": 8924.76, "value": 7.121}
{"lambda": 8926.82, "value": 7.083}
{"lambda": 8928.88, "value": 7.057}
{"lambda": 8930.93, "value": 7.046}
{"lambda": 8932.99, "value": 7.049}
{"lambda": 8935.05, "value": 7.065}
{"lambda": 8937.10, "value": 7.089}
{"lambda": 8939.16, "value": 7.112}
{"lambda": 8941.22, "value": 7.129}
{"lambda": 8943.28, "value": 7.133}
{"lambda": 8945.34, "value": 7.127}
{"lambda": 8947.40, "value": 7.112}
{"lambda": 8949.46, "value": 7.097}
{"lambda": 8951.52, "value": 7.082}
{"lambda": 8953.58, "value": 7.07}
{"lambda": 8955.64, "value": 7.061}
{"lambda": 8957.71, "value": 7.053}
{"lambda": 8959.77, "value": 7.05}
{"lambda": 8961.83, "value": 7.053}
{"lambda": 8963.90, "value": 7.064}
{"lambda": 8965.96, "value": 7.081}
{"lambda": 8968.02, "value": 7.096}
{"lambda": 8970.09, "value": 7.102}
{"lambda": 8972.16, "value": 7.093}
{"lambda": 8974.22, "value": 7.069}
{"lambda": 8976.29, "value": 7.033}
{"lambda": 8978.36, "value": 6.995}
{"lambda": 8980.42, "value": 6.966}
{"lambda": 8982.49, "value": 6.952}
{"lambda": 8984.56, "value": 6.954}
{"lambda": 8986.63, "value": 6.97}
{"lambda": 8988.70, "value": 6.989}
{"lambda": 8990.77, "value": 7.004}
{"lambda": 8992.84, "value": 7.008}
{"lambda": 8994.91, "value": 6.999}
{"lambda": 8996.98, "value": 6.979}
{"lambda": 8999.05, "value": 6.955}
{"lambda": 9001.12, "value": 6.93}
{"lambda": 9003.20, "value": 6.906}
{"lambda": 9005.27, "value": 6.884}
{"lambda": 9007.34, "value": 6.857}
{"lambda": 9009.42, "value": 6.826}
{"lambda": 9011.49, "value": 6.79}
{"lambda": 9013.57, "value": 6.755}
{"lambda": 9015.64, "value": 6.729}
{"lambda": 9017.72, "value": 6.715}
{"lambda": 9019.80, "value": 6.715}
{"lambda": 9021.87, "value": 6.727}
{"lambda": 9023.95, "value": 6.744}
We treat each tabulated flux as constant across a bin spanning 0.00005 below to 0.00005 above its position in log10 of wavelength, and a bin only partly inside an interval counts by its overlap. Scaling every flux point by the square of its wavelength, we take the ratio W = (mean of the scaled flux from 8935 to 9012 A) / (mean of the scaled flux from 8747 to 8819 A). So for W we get 1.01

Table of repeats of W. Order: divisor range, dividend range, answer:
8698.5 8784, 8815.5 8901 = 1.01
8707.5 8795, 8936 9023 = 1.00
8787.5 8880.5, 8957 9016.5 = 1.00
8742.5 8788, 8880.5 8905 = 1.01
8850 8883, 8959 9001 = 1.01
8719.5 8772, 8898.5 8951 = 1.01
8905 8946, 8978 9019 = 0.98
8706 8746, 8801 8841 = 1.02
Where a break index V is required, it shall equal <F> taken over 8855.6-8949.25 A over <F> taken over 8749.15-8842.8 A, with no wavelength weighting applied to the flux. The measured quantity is 0.97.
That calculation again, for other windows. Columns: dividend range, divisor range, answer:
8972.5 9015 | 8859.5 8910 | 0.97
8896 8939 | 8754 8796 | 0.97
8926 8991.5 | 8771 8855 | 0.96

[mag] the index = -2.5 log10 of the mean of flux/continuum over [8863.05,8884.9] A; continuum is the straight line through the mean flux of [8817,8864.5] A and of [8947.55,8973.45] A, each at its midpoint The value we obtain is 0.01 mag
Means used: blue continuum 7.29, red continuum 7.08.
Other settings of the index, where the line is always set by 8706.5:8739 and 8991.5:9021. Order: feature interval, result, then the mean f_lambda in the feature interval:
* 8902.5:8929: -0.02 mag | 7.14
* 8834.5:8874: 0.00 mag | 7.15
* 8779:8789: -0.01 mag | 7.33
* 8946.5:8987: -0.02 mag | 7.05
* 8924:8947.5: -0.01 mag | 7.09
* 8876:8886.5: -0.03 mag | 7.31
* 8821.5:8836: -0.04 mag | 7.48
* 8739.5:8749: 0.03 mag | 7.18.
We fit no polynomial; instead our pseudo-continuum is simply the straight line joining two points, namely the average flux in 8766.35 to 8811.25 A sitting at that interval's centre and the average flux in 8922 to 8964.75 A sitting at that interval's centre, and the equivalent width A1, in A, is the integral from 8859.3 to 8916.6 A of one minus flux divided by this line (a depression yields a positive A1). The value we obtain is 0.32 A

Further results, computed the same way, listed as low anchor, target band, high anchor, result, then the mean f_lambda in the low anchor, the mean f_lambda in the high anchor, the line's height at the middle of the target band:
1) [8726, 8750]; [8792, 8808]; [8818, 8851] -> 0.2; 7.29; 7.37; 7.34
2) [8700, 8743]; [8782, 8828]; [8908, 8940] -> -0.2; 7.4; 7.14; 7.29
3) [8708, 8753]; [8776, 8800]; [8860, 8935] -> -0.2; 7.33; 7.13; 7.26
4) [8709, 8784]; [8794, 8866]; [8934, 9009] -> -0.5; 7.33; 7.03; 7.22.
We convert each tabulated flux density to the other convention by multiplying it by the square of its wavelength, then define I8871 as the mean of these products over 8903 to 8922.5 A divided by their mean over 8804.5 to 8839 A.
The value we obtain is 1.0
